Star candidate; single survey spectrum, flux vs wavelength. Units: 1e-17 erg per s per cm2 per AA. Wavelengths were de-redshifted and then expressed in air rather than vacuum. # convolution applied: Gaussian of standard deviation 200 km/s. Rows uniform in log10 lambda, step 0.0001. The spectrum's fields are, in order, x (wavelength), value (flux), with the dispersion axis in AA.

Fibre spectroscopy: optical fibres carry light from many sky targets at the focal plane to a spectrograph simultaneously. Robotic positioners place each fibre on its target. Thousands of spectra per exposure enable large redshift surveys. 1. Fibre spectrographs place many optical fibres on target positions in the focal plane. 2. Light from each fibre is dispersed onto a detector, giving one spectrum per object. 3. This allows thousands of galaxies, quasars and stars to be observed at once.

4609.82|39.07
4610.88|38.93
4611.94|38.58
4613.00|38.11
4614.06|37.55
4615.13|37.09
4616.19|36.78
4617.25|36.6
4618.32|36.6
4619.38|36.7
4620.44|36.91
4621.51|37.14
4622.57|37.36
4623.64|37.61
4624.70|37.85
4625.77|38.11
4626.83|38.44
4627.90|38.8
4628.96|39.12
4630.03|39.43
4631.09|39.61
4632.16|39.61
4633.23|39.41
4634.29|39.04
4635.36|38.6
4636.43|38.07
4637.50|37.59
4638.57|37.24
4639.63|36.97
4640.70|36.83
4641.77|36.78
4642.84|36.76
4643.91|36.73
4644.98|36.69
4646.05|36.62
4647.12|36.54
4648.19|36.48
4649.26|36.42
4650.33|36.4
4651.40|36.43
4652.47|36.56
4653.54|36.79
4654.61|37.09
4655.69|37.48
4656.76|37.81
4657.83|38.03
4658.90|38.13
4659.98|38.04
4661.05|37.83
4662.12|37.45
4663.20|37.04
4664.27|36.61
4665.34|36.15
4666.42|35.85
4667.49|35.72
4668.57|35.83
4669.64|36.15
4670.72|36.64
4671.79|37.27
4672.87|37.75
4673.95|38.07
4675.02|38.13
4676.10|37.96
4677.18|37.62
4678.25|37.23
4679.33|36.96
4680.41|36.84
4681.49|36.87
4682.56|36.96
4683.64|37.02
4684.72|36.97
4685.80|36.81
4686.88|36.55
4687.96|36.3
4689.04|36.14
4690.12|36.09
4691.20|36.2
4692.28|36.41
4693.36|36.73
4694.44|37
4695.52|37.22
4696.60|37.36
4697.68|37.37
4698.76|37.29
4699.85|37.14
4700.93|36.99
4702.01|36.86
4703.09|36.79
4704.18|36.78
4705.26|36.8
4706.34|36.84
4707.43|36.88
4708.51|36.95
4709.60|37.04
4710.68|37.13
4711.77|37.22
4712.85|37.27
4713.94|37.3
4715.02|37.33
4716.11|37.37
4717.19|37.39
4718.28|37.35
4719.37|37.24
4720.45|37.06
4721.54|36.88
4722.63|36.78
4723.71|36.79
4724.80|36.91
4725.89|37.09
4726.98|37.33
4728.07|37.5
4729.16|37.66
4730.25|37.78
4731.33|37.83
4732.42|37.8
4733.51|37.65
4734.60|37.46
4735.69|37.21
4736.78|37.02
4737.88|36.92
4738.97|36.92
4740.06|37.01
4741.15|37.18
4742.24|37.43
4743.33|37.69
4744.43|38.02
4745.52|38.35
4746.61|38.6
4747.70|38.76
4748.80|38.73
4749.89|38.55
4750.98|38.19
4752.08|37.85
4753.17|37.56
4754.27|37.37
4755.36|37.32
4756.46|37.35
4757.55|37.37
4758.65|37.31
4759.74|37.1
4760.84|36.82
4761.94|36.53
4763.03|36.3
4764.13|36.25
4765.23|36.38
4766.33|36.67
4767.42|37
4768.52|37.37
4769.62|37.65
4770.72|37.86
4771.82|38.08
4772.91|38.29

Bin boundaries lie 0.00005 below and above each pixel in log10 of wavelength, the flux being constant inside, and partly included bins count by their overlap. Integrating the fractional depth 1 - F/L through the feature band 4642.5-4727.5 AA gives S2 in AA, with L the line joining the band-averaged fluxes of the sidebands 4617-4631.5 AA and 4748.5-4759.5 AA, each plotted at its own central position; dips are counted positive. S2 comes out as 1.9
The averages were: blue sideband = 37.9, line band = 37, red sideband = 37.7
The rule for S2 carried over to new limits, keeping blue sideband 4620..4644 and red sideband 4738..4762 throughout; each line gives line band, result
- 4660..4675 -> 0.4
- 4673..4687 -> 0.2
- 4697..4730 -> 0.6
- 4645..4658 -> 0.4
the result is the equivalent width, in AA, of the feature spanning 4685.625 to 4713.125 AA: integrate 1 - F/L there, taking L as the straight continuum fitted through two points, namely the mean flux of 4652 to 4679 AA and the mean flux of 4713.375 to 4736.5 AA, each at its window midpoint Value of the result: 0.3 AA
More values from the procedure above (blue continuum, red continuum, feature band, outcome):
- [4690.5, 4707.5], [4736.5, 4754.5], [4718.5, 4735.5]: 0.1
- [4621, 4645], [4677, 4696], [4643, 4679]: 0.3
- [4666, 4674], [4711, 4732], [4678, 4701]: 0.0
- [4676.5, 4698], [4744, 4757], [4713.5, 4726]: 0.1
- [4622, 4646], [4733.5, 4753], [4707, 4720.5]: 0.2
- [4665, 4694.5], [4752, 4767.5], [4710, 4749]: -0.5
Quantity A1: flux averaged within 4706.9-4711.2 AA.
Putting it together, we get 37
